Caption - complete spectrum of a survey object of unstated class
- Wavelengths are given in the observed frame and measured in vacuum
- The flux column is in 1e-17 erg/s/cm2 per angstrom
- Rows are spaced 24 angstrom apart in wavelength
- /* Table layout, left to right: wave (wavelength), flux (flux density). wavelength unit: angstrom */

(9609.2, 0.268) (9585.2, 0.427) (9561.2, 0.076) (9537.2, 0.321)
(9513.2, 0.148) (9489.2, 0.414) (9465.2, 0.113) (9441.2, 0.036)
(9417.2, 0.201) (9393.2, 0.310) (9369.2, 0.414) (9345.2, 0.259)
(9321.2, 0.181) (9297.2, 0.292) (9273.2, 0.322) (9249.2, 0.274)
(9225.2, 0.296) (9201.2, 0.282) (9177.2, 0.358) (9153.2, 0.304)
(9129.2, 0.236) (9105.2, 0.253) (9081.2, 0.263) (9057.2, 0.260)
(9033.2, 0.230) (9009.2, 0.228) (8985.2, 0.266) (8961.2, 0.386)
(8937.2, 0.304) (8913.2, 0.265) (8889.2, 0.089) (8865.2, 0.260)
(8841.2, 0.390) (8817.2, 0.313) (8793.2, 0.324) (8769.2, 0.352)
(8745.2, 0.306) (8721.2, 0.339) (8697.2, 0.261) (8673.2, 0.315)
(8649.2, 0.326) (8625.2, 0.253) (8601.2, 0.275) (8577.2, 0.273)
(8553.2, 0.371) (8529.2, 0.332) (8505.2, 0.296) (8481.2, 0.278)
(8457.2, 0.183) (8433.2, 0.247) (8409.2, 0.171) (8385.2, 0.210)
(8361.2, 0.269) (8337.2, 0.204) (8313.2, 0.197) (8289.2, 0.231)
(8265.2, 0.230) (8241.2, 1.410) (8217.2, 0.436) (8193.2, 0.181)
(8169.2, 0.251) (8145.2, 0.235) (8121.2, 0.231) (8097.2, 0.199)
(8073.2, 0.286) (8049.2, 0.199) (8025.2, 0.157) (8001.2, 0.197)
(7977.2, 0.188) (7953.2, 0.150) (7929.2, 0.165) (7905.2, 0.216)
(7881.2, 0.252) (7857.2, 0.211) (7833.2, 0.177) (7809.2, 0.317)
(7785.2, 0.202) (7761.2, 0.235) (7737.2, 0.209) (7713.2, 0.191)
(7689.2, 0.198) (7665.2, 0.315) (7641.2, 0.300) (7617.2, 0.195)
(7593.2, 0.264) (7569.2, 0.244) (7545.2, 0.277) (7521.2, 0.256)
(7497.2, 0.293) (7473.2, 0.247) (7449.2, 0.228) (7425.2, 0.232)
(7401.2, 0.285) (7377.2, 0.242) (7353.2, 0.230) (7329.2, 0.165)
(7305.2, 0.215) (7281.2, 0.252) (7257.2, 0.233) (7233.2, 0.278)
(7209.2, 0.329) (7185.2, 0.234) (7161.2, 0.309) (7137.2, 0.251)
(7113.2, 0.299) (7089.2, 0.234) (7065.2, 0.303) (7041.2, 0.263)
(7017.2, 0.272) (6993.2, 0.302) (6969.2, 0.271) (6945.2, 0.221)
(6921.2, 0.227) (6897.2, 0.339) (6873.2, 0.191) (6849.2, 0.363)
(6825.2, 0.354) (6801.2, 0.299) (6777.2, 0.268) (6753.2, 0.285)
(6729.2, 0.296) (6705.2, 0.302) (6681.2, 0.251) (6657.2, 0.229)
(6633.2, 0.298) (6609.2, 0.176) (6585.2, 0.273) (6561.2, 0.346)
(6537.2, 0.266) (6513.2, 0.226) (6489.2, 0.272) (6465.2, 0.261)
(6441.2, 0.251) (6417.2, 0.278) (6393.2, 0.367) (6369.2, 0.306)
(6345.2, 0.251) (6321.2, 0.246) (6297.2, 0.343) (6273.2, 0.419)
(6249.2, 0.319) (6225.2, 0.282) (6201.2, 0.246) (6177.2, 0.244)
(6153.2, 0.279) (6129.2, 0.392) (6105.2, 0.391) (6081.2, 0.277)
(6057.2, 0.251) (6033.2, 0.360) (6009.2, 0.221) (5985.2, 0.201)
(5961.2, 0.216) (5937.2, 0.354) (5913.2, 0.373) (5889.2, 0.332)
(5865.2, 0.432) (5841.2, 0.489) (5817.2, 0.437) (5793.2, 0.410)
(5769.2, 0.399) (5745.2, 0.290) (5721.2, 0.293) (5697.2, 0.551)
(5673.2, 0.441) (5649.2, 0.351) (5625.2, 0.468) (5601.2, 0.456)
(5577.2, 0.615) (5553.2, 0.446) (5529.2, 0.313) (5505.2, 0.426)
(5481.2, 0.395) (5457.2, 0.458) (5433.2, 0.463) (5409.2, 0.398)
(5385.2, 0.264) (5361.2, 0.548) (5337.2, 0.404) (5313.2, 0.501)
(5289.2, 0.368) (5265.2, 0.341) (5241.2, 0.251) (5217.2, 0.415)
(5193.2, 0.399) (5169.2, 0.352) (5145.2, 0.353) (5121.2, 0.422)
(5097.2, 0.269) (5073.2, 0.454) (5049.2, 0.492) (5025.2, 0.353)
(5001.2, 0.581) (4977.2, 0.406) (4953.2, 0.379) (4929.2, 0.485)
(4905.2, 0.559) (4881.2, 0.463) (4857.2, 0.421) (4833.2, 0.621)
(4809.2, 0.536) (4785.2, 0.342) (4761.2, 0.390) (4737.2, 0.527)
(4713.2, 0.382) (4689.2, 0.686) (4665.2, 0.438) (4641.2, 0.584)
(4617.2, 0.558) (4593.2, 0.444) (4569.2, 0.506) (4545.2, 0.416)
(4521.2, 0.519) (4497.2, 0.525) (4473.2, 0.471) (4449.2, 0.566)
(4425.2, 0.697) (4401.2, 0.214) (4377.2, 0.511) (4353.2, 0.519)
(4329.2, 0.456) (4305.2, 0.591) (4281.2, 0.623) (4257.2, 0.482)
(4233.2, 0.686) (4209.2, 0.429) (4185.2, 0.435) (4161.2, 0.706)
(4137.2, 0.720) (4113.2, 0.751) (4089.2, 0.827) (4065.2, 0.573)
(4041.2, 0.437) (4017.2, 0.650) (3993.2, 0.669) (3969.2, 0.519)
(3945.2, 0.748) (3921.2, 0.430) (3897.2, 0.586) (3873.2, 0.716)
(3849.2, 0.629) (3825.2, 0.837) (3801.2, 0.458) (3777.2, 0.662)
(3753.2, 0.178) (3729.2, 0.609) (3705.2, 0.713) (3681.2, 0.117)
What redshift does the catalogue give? 1.208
